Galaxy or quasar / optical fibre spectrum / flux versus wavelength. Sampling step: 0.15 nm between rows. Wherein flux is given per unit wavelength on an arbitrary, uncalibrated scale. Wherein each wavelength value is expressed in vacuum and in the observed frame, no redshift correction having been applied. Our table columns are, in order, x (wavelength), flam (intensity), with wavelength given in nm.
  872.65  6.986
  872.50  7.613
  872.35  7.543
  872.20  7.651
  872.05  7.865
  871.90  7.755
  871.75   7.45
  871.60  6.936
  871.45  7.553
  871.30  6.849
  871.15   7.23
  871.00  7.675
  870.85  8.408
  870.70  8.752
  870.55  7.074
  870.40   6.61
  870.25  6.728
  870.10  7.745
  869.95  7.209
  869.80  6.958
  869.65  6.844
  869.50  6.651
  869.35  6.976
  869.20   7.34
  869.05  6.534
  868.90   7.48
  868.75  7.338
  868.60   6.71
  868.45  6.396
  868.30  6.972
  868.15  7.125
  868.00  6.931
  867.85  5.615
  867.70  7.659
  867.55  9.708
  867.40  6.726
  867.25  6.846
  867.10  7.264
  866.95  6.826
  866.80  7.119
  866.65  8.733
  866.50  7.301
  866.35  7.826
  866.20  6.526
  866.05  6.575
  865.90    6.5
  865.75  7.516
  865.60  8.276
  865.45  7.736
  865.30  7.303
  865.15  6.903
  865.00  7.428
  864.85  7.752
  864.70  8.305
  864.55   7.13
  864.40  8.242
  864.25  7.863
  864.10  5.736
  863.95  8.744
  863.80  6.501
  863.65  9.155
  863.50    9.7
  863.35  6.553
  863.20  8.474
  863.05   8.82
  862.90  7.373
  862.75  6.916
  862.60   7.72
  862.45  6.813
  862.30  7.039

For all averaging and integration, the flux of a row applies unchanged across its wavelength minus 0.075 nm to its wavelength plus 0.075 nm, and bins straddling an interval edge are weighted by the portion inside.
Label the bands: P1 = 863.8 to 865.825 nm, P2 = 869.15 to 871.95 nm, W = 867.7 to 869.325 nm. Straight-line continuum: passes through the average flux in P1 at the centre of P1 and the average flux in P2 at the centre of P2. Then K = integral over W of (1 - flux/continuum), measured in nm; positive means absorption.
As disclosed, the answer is 0.11 nm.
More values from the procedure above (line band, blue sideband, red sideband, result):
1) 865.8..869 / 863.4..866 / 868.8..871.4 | 0.132 nm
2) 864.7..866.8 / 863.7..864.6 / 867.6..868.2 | -0.063 nm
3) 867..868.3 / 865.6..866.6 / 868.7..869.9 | -0.021 nm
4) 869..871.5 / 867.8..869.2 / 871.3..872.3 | -0.022 nm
